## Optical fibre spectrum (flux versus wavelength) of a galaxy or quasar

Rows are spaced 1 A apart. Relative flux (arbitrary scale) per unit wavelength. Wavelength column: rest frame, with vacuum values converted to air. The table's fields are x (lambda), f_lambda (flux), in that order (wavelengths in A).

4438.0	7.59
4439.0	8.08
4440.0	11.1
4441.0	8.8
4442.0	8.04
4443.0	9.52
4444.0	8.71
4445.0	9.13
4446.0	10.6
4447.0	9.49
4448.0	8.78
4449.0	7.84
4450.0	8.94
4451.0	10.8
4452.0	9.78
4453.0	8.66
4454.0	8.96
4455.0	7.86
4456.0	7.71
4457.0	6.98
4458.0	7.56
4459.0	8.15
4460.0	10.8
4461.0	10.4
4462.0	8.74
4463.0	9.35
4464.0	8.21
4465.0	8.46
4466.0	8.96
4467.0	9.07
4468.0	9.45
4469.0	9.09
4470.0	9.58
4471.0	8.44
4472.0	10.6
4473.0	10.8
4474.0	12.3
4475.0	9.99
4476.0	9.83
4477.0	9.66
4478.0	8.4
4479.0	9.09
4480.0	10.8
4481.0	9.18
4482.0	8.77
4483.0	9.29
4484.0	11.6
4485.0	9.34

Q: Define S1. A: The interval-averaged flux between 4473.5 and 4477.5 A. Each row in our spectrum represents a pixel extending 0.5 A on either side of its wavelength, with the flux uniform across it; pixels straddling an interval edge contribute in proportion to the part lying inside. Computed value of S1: 10.4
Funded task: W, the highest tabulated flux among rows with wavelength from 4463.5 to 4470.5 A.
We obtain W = 9.58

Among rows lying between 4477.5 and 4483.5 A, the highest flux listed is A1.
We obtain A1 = 10.8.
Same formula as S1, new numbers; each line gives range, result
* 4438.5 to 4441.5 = 9.33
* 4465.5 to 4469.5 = 9.14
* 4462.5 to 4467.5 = 8.81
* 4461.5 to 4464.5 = 8.77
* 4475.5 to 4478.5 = 9.3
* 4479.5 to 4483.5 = 9.51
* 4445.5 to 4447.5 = 10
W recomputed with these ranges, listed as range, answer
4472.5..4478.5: 12.3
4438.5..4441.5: 11.1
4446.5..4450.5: 9.49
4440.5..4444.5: 9.52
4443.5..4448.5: 10.6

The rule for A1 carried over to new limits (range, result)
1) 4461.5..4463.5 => 9.35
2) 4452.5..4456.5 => 8.96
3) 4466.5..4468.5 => 9.45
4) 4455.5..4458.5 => 7.71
